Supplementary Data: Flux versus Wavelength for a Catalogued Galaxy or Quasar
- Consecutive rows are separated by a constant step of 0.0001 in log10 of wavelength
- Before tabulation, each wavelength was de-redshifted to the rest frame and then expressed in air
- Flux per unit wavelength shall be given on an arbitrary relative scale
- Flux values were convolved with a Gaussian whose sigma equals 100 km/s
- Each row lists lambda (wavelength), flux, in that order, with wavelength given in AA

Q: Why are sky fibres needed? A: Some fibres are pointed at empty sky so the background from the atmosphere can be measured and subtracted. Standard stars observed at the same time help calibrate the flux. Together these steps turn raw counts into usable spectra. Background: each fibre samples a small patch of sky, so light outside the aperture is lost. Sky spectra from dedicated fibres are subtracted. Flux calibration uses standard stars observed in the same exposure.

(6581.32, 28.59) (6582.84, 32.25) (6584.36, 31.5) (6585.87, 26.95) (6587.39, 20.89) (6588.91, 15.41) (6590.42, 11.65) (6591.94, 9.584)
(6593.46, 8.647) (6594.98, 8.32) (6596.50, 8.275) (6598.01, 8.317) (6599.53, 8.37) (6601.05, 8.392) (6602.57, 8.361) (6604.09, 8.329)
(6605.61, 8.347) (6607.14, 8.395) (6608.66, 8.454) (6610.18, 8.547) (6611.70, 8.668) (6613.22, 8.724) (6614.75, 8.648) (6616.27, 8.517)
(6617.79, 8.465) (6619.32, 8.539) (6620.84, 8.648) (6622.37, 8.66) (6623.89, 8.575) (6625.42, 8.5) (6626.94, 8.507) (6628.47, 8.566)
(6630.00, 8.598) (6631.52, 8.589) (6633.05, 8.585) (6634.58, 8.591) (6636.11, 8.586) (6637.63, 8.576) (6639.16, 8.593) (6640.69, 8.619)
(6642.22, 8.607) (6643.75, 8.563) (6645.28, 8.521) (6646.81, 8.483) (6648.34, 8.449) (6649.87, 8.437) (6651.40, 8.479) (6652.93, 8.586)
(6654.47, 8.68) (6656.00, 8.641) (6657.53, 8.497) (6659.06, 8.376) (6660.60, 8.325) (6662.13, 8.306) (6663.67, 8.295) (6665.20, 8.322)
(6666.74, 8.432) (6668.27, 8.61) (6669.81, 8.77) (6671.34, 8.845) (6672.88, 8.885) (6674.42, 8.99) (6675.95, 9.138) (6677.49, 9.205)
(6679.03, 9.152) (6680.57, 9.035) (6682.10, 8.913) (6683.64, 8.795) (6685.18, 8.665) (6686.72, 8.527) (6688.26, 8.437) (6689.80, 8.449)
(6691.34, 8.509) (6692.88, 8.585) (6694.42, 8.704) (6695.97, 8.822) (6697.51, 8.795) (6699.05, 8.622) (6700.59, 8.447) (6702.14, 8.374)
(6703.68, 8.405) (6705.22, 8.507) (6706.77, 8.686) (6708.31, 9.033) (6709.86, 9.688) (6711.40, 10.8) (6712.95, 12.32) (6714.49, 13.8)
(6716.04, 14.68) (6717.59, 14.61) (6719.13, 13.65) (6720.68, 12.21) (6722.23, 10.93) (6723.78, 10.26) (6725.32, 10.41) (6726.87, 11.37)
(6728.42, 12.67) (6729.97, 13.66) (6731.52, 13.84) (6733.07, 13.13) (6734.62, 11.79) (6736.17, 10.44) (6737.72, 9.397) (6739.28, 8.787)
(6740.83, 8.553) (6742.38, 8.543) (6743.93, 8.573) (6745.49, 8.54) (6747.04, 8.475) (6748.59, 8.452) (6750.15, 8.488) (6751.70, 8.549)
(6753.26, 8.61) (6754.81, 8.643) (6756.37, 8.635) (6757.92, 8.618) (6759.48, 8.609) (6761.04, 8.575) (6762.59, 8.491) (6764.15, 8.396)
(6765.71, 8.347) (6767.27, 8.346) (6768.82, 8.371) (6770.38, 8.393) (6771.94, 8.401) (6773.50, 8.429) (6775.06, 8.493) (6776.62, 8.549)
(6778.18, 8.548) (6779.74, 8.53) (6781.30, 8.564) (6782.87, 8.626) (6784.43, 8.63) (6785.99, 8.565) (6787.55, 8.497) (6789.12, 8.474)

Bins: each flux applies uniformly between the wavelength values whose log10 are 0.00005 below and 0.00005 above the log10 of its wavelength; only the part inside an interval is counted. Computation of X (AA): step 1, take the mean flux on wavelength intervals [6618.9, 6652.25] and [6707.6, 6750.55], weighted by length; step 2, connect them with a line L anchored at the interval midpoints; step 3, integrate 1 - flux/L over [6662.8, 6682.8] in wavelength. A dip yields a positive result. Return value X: 1.5 AA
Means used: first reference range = 8.56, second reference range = 11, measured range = 8.81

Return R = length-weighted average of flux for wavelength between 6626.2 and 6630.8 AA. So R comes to 8.56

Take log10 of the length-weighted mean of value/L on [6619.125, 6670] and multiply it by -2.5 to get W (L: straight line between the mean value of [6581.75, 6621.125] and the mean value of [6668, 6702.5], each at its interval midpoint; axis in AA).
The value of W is 0.21 mag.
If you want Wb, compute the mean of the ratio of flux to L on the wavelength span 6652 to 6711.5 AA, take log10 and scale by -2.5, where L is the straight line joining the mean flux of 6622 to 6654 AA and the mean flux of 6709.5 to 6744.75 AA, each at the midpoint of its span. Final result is 0.15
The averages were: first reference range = 8.56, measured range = 8.72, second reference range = 11.5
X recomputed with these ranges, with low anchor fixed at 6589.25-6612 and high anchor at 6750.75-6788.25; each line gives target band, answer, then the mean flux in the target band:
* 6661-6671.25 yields 0.28 AA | 8.48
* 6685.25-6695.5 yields 0.14 AA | 8.55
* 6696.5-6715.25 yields -2.12 AA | 9.61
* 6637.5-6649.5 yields 0.29 AA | 8.55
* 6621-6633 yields 0.29 AA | 8.57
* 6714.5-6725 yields -4.98 AA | 12.7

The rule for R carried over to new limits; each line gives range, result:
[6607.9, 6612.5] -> 8.57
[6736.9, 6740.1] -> 9.09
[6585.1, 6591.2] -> 18.7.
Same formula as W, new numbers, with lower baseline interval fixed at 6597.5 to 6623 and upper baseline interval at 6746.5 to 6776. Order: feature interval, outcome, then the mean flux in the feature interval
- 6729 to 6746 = -0.233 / 10.5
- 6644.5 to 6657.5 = -0.005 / 8.53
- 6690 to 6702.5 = -0.014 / 8.6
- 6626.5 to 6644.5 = -0.011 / 8.58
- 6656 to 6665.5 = 0.014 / 8.38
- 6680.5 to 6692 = -0.020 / 8.65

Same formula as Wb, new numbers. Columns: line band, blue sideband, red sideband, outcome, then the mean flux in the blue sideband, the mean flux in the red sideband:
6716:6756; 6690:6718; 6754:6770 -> -0.16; 9.87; 8.5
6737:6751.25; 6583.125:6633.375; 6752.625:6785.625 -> 0.03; 10.7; 8.52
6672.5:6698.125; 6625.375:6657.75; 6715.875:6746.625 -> 0.12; 8.56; 11.2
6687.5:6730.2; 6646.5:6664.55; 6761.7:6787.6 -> -0.22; 8.46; 8.48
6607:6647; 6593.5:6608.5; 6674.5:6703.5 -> -0.01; 8.36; 8.73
